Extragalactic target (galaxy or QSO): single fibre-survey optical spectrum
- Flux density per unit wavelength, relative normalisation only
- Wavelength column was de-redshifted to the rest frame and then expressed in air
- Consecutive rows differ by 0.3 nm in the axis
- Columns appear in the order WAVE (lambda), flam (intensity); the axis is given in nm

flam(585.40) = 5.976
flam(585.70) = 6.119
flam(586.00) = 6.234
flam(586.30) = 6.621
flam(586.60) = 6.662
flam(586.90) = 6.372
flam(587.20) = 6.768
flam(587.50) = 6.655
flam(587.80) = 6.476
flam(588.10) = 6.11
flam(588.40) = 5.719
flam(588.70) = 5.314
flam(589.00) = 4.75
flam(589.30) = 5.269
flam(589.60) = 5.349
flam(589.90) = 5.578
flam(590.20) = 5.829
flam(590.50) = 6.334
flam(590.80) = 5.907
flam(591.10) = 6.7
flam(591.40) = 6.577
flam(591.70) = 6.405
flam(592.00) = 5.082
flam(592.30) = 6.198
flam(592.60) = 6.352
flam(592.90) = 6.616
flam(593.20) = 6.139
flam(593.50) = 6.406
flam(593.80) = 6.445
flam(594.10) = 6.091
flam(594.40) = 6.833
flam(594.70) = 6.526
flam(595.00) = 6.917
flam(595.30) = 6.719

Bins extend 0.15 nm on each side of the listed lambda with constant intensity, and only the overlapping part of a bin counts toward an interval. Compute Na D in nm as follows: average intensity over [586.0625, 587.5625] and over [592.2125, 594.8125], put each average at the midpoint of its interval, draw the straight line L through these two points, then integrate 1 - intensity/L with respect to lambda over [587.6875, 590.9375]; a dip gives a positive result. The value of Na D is 0.417 nm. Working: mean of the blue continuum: 6.59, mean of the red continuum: 6.4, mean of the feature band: 5.68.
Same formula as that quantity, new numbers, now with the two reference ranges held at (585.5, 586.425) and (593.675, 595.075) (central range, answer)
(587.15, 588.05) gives -0.03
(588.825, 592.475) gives 0.34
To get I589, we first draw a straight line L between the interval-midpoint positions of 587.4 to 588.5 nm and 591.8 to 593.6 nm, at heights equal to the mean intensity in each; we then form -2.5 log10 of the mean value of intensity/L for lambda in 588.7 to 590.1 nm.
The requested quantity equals 0.179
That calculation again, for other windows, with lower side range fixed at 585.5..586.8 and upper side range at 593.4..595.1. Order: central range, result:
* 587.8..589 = 0.13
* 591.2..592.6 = 0.06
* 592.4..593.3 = 0.02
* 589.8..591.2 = 0.07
